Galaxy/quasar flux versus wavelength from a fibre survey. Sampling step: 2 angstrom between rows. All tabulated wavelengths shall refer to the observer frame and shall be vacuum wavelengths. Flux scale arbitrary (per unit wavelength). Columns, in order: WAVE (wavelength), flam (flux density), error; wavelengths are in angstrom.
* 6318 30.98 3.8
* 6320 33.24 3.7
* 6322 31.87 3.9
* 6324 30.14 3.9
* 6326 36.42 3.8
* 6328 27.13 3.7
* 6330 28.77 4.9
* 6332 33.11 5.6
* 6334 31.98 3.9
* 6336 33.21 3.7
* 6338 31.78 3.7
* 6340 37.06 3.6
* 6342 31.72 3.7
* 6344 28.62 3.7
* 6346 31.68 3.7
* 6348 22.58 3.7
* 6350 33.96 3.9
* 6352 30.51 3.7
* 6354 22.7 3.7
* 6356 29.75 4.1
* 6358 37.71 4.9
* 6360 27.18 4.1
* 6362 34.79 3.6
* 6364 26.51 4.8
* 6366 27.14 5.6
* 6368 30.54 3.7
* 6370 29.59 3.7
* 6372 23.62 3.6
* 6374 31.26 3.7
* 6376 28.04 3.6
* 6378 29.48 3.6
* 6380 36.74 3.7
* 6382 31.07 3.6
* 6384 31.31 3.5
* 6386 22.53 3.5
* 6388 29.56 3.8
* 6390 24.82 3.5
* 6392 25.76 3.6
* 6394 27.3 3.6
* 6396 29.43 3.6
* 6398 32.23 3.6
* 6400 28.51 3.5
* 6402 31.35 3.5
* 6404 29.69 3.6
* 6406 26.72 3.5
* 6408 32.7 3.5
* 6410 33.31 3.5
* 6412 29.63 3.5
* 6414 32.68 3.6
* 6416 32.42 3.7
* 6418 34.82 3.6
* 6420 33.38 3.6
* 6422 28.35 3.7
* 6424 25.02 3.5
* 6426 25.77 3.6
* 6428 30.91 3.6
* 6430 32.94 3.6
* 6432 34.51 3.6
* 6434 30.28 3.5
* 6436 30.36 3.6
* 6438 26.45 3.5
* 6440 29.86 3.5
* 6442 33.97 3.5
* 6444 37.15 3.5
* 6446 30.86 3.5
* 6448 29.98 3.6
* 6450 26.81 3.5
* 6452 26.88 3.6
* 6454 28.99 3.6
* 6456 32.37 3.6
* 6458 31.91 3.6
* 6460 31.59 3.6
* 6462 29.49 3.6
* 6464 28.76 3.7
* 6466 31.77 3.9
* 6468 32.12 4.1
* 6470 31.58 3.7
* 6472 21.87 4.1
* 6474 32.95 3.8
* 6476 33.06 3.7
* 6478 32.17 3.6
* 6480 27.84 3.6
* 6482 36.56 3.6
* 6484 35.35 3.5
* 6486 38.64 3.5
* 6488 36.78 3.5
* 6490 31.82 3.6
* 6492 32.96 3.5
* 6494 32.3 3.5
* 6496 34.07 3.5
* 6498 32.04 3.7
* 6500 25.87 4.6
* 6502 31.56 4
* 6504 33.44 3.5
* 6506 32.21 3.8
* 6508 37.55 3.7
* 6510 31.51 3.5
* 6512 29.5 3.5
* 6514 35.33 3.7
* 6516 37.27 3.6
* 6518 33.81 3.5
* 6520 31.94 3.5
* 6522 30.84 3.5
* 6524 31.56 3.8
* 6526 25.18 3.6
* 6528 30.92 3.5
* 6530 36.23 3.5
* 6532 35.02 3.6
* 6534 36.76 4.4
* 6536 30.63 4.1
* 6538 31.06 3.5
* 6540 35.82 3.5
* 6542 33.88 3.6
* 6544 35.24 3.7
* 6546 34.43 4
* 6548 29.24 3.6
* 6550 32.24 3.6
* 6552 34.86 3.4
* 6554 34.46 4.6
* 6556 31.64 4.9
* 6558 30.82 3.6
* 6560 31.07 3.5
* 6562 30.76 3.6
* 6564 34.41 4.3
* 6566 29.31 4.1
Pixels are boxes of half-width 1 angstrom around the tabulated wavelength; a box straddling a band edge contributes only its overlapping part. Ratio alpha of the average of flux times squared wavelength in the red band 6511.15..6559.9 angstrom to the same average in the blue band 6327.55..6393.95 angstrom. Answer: 1.17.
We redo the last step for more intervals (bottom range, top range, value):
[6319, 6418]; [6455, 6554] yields 1.12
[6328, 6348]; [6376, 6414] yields 0.96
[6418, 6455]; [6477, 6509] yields 1.12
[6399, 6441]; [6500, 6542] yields 1.11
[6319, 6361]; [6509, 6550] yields 1.12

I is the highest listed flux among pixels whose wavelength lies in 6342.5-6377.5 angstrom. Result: 37.71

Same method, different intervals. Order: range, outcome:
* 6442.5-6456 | 37.15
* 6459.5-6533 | 38.64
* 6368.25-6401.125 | 36.74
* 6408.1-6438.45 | 34.82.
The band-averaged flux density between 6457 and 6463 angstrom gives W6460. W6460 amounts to 31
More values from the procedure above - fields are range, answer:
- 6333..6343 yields 33.1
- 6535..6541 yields 32.5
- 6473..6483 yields 32.5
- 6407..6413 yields 31.9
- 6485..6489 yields 37.7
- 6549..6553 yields 33.5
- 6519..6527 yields 29.9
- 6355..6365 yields 31.2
